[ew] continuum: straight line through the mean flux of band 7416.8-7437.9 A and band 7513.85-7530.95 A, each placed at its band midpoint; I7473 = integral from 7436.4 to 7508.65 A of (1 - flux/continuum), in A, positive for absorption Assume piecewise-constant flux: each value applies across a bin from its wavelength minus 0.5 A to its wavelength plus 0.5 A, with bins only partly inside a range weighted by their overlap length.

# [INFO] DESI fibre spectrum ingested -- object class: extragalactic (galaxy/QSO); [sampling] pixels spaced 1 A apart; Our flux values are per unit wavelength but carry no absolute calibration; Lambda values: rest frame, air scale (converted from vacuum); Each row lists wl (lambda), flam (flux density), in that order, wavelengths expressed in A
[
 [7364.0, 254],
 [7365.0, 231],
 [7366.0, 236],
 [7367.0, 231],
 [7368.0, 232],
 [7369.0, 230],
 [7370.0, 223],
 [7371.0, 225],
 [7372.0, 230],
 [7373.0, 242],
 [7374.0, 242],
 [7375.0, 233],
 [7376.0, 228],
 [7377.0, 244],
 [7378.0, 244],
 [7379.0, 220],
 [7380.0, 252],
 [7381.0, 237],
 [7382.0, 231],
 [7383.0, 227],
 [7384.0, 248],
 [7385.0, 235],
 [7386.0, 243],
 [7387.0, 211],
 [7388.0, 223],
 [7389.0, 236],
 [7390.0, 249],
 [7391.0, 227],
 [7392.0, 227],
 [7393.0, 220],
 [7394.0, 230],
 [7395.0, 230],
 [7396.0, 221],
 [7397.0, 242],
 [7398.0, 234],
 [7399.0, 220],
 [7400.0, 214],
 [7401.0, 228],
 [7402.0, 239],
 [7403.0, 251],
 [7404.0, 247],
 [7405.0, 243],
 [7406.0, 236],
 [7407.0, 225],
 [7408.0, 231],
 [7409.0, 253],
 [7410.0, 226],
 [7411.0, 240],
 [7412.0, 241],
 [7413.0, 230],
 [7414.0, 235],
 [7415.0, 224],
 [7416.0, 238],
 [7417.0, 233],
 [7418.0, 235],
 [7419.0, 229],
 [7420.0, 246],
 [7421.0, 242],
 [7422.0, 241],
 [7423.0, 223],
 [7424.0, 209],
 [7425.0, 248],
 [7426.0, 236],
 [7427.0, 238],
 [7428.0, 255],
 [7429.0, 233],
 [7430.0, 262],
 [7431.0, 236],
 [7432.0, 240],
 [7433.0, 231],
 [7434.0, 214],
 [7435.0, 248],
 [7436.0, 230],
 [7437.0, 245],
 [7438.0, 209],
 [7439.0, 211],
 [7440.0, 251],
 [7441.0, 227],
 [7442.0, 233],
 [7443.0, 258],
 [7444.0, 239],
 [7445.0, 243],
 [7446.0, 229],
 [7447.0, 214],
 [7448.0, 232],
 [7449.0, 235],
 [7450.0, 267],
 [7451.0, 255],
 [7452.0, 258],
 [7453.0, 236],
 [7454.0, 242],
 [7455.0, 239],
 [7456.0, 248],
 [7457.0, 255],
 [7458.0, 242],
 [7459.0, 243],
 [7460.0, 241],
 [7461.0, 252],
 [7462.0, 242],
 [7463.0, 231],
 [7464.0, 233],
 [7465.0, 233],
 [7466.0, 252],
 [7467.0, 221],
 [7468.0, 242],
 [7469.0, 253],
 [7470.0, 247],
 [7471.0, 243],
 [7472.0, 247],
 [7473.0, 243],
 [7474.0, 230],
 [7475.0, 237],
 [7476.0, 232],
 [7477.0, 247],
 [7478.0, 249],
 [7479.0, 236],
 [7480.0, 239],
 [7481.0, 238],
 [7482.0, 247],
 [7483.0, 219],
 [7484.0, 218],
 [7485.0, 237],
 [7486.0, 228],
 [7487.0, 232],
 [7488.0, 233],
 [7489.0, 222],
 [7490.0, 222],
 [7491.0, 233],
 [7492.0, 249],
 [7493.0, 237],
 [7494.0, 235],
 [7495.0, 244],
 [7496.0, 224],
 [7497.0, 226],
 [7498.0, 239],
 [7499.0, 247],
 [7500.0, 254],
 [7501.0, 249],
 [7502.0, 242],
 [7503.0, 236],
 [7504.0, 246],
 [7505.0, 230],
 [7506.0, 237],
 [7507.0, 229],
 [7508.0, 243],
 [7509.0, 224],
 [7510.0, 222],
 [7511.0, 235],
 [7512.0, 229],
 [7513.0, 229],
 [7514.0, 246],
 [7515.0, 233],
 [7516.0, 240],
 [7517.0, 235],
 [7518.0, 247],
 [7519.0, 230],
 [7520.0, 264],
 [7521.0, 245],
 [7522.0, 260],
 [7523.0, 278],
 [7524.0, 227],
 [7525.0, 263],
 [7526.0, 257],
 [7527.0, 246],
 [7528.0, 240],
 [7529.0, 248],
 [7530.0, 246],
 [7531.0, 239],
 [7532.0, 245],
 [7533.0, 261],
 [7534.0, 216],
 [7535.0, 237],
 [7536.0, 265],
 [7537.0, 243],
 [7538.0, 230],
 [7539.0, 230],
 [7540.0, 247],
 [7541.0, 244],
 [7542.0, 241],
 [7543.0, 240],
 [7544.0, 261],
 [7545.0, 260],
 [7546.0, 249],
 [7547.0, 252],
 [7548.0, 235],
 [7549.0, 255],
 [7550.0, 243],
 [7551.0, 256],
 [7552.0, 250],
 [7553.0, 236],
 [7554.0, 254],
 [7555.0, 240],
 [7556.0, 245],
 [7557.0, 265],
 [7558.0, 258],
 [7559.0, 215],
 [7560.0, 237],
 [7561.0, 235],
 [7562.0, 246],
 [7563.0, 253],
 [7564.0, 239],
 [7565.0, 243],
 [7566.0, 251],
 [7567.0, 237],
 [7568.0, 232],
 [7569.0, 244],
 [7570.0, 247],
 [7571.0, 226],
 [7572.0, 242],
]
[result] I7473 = 1.0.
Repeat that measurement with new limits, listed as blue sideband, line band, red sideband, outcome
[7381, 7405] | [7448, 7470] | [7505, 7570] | -0.58 A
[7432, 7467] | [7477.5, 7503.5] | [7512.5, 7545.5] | 0.65 A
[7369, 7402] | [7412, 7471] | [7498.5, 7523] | -0.64 A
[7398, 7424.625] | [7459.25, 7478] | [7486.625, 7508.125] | -0.39 A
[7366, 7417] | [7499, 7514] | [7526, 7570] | 0.30 A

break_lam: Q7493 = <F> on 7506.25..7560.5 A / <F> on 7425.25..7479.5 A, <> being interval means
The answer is 1.02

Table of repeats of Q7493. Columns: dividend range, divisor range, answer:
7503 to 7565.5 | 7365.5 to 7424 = 1.04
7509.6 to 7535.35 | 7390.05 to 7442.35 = 1.04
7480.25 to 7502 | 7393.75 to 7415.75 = 1.01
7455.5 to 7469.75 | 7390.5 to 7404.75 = 1.05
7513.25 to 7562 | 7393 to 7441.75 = 1.05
